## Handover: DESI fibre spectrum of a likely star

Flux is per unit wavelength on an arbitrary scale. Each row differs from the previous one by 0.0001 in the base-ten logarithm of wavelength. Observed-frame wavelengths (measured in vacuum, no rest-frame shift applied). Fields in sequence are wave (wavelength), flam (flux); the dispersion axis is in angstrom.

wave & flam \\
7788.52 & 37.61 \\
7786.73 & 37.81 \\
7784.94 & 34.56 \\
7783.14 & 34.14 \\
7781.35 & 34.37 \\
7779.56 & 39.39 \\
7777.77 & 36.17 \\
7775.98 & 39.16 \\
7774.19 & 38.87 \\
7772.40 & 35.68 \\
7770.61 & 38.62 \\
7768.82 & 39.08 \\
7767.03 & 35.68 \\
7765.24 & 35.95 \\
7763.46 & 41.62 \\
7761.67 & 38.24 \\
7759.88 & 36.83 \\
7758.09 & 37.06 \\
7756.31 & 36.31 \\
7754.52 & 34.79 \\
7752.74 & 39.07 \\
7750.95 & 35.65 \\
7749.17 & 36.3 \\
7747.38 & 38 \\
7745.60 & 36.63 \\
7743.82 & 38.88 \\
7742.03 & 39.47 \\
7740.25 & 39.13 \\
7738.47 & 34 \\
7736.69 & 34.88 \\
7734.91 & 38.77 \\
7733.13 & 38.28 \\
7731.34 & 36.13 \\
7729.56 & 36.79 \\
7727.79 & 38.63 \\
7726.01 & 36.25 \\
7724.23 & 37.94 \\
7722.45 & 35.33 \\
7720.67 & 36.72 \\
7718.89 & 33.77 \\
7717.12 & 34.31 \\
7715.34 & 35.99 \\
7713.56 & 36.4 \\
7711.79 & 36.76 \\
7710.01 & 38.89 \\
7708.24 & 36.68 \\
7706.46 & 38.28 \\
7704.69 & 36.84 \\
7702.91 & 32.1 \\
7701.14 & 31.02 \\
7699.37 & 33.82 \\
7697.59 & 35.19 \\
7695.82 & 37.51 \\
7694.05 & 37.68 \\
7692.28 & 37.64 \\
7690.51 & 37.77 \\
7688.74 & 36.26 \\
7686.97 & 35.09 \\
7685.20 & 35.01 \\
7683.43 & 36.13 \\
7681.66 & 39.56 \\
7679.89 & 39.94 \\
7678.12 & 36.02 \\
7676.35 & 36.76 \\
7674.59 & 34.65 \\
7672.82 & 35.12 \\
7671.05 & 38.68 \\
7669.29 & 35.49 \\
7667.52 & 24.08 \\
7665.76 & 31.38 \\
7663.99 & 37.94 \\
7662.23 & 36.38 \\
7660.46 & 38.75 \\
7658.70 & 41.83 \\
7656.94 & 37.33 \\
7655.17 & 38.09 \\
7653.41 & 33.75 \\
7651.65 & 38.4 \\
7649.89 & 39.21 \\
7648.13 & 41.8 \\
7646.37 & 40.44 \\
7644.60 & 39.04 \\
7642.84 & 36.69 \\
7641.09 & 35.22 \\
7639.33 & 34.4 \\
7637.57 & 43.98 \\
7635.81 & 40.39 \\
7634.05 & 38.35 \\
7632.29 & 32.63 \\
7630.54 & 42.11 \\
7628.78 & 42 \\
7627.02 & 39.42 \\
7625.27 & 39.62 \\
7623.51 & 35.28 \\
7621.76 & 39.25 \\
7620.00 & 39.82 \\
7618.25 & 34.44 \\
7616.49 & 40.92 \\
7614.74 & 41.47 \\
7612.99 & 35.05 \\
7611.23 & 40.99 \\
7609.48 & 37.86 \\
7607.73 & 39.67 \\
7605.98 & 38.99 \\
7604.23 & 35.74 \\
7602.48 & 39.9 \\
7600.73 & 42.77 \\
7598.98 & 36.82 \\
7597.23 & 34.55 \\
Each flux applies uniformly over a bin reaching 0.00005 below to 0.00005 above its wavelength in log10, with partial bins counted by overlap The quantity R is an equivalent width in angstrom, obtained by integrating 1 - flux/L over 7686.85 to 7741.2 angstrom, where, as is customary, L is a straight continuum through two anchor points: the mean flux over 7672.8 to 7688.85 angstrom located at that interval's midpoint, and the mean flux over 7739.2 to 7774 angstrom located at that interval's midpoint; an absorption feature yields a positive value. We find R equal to 1.0 angstrom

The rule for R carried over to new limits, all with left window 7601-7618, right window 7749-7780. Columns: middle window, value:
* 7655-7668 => 0.8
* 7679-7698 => 0.5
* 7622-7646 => 0.1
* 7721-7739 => 0.5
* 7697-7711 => 1.0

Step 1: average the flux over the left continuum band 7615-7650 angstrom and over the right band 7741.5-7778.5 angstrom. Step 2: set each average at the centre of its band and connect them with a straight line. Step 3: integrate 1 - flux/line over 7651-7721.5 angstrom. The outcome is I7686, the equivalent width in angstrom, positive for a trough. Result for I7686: 4.0 angstrom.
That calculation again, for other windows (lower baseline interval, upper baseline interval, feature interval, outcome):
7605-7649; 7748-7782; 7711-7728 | 0.76 angstrom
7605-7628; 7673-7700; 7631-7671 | 0.53 angstrom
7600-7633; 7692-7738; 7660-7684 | 1.05 angstrom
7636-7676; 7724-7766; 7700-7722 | 0.93 angstrom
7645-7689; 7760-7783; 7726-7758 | 0.19 angstrom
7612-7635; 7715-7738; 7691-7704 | 0.67 angstrom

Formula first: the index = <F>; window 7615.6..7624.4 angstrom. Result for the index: 37.9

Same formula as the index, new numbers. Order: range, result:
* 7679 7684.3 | 38.5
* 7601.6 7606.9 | 38.3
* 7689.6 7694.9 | 37.7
